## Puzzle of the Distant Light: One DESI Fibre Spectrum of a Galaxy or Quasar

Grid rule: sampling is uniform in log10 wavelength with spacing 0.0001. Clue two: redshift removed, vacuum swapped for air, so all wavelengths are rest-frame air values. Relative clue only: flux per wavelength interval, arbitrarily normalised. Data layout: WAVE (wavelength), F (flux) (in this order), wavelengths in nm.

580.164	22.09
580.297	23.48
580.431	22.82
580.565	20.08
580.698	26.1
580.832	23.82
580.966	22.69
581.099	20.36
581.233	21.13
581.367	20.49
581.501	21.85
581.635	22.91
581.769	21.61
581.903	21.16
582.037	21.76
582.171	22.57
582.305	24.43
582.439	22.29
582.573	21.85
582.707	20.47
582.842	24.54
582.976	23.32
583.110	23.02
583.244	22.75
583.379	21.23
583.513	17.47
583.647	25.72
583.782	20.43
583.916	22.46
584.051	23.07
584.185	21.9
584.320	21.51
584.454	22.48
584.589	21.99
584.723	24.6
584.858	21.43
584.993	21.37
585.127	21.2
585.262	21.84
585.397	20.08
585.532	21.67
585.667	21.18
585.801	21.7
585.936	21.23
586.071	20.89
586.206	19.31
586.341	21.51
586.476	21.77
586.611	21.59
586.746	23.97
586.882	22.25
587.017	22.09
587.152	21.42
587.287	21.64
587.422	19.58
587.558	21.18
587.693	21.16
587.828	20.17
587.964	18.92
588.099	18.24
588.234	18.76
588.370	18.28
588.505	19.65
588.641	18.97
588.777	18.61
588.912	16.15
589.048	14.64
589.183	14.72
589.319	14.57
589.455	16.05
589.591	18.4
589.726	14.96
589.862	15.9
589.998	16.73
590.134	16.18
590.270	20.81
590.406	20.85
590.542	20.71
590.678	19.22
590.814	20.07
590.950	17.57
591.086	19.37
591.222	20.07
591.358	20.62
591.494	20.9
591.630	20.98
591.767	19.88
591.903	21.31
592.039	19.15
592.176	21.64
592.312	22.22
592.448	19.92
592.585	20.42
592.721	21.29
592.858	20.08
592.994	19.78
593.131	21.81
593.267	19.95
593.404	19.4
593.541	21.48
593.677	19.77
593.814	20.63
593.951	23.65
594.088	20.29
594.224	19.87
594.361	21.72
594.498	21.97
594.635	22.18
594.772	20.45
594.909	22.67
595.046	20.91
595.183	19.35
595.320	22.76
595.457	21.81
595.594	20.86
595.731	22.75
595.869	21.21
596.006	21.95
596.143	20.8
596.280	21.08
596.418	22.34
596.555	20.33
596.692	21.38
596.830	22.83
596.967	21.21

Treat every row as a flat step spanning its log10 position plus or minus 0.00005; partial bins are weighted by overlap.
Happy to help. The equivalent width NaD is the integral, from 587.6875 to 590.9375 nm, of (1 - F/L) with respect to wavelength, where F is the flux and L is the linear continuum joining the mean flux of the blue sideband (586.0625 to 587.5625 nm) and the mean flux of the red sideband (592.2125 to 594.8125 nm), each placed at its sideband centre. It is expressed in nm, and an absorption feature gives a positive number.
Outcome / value 0.50 nm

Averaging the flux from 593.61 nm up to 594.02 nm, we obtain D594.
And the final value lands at 21.3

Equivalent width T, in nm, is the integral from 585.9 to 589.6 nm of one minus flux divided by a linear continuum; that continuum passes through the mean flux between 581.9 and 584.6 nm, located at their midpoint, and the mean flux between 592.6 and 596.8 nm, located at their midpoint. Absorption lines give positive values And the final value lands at 0.40 nm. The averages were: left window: 22.2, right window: 21.2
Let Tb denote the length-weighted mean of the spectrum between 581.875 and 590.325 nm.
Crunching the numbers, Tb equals 20.5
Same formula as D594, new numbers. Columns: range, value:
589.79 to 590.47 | 18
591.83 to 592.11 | 20.2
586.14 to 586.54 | 20.9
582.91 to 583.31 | 23.1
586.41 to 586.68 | 21.7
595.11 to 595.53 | 21.3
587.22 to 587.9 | 20.7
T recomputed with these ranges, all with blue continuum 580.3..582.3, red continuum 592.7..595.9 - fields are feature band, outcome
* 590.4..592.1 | 0.106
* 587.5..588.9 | 0.154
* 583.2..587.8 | 0.049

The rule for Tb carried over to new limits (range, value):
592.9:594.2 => 20.7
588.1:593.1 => 18.9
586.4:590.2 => 18.8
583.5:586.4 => 21.7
